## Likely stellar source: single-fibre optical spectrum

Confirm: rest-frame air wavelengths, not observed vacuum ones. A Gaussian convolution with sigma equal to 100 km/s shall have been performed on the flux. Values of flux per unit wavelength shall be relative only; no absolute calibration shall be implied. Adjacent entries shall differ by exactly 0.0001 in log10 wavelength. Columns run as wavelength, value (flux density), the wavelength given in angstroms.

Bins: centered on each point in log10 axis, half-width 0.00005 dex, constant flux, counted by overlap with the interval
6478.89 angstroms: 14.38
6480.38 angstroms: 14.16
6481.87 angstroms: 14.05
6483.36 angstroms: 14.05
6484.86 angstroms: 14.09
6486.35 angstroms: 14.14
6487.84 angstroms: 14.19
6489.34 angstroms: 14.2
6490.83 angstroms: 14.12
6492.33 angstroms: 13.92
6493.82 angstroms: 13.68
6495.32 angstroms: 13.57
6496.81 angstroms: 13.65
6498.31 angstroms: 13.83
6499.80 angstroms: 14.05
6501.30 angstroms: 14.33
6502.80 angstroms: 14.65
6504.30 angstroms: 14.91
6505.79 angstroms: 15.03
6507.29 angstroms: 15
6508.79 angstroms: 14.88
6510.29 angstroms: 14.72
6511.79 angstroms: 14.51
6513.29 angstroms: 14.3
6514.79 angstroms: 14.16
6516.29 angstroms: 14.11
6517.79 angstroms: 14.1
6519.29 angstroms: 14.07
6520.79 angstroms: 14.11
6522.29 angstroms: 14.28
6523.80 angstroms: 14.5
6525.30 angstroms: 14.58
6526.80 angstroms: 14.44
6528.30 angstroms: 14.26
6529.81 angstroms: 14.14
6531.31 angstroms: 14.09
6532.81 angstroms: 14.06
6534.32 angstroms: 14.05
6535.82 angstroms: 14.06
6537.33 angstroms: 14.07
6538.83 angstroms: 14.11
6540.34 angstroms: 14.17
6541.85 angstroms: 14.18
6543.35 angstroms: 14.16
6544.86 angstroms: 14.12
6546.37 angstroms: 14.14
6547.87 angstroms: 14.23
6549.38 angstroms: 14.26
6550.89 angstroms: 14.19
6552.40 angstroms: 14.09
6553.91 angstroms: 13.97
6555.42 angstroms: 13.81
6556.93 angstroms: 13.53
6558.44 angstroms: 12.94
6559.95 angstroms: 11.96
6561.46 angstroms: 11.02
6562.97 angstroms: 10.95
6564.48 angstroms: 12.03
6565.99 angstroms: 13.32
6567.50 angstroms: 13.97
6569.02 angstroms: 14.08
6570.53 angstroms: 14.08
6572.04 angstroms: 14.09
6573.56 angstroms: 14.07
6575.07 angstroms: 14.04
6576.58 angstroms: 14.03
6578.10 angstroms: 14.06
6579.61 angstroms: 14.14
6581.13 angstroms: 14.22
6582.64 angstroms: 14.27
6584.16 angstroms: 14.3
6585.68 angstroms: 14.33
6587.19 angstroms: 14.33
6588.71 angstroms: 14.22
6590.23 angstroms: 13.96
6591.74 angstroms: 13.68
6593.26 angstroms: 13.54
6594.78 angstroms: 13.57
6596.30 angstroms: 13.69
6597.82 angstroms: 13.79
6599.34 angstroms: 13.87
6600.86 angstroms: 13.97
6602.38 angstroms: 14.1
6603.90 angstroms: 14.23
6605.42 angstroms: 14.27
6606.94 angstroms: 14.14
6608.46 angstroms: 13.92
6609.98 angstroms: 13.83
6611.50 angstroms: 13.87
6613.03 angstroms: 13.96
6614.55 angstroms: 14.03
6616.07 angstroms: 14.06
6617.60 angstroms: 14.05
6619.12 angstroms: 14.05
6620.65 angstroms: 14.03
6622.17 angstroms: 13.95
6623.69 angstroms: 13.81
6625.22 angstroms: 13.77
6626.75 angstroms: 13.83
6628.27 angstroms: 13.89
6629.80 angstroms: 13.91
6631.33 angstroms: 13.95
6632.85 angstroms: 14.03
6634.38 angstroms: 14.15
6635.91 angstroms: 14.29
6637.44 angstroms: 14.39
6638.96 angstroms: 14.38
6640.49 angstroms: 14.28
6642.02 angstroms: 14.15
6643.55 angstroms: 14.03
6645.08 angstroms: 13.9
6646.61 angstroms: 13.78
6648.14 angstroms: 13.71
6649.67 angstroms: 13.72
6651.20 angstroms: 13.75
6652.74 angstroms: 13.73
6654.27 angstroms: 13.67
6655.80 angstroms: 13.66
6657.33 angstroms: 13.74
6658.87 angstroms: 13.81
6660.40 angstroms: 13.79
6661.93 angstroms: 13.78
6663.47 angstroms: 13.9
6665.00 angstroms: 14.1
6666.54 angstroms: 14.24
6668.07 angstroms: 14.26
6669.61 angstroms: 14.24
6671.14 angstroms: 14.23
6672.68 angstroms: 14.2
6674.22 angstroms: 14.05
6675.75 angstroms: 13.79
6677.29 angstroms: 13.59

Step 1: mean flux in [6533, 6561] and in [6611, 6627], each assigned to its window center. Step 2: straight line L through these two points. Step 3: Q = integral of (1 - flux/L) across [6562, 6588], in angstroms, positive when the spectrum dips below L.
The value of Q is 0.2 angstroms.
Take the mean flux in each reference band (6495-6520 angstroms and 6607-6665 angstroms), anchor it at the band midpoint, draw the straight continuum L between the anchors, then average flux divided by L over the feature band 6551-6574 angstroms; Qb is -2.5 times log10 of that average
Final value 0.08 mag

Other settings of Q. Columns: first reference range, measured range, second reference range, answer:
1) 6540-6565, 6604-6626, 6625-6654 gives -0.3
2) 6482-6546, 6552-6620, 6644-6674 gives 1.6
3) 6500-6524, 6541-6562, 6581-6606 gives 0.9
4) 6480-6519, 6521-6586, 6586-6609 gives 1.1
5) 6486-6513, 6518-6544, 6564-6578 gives -0.2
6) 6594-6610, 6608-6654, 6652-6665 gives -0.3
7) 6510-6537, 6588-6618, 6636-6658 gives 0.2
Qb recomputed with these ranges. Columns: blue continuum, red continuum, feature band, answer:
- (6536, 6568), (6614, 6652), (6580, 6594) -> -0.030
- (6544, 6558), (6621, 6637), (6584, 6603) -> 0.004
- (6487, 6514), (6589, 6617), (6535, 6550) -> 0.000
